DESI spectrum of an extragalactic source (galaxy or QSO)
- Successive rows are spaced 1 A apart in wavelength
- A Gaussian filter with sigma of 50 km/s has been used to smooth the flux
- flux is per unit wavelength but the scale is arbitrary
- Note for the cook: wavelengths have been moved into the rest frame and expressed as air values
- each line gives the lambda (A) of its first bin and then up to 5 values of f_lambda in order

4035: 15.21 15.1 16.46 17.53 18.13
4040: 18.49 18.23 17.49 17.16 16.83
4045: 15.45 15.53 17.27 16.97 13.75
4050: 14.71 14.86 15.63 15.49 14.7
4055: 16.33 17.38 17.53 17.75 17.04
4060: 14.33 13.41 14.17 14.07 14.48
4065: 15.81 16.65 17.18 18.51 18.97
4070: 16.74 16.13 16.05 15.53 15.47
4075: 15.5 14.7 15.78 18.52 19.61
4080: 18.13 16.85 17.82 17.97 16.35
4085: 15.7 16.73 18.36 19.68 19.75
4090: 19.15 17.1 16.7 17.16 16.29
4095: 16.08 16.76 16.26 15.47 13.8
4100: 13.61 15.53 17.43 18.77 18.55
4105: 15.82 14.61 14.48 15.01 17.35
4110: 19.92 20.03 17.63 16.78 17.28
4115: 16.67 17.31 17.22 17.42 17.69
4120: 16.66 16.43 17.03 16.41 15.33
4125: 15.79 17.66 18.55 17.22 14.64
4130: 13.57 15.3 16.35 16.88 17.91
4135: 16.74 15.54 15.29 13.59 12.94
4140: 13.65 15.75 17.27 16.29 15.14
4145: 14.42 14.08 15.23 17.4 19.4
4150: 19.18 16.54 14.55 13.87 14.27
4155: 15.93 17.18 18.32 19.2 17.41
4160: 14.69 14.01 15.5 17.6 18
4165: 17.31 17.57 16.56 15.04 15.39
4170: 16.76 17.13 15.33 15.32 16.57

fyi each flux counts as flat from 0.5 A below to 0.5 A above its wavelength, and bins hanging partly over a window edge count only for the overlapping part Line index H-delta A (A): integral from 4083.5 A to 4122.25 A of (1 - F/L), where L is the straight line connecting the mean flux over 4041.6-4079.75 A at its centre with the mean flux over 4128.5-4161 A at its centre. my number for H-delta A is -2.3 A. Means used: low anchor 16.2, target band 16.9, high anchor 15.9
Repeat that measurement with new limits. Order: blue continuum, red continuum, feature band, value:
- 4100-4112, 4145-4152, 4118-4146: 1.4 A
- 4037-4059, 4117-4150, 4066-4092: -1.4 A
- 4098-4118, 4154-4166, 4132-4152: 1.0 A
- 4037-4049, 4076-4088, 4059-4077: 1.6 A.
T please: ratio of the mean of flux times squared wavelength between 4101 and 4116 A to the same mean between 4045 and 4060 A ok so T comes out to 1.10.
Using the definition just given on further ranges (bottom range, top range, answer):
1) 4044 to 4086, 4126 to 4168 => 1.03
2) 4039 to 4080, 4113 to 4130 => 1.06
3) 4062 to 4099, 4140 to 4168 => 1.01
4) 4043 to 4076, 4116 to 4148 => 1.04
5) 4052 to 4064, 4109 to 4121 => 1.16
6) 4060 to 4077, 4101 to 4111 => 1.09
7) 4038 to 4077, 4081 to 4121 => 1.07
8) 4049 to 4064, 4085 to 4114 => 1.12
